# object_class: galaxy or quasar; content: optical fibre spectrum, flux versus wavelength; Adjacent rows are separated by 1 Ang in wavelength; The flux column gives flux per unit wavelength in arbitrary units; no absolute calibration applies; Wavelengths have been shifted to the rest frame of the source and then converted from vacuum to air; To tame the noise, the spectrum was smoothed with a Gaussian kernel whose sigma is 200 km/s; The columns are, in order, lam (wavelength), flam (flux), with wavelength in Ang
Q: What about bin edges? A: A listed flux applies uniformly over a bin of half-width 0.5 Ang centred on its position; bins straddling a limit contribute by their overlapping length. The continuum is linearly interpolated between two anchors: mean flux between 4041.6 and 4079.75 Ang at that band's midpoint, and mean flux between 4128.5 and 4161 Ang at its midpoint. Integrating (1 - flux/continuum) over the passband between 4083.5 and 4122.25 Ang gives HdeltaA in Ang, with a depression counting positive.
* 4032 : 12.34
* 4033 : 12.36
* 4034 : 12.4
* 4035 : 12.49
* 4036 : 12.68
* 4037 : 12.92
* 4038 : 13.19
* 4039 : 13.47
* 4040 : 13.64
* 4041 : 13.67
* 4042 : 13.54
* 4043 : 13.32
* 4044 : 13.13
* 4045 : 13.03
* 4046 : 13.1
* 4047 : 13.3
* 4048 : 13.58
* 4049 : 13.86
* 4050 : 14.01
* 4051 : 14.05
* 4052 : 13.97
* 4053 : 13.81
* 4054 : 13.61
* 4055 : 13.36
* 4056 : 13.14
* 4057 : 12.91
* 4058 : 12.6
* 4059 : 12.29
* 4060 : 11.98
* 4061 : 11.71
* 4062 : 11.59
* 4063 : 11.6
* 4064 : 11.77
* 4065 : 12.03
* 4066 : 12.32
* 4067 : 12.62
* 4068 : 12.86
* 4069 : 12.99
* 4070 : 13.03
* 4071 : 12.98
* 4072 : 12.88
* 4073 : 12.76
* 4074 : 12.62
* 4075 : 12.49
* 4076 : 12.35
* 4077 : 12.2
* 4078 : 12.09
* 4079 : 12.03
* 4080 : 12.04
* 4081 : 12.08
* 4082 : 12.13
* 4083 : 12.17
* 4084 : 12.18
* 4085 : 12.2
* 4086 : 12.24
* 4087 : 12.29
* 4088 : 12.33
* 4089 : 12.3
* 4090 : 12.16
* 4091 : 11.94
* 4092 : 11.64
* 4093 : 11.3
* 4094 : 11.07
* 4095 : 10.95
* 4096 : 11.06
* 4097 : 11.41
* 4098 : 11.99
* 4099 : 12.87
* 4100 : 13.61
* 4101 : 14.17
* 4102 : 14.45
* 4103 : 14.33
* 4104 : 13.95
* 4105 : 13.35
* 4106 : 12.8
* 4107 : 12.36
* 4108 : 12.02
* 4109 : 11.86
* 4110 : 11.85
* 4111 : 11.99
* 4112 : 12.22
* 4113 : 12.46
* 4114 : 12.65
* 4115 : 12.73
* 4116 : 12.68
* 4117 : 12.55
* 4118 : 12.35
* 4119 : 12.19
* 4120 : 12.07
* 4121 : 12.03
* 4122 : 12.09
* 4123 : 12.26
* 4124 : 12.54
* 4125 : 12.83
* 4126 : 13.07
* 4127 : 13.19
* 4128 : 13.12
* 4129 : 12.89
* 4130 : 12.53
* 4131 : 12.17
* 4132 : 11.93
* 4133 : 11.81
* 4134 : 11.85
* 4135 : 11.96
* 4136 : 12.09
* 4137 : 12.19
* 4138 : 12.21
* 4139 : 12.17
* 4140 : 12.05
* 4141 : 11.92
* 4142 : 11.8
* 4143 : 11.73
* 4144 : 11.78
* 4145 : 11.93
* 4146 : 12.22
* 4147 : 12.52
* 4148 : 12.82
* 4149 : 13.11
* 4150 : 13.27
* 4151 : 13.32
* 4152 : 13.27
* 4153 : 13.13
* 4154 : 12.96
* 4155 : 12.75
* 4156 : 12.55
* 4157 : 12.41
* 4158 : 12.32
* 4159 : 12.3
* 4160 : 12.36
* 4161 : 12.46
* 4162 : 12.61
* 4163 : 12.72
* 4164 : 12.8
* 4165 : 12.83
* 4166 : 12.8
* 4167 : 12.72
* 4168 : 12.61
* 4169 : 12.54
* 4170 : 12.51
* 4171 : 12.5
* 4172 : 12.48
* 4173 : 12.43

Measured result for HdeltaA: 0.7 Ang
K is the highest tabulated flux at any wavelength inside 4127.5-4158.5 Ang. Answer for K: 13.32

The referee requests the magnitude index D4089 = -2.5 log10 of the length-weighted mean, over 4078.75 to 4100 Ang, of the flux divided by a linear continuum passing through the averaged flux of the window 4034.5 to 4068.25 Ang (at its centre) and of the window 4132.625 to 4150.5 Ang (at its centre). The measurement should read 0.060 mag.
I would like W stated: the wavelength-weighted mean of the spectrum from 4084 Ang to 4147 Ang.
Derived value 12.3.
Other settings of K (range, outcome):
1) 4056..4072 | 13.14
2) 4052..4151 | 14.45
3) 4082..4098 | 12.33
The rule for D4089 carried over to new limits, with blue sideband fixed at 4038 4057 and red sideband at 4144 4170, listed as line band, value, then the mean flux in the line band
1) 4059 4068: 0.12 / 12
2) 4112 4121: 0.05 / 12.4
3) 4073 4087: 0.09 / 12.2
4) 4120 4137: 0.04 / 12.4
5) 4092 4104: 0.05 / 12.5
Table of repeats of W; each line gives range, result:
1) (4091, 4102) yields 12.1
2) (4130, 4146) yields 12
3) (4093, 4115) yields 12.5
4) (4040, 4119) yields 12.6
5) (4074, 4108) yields 12.4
